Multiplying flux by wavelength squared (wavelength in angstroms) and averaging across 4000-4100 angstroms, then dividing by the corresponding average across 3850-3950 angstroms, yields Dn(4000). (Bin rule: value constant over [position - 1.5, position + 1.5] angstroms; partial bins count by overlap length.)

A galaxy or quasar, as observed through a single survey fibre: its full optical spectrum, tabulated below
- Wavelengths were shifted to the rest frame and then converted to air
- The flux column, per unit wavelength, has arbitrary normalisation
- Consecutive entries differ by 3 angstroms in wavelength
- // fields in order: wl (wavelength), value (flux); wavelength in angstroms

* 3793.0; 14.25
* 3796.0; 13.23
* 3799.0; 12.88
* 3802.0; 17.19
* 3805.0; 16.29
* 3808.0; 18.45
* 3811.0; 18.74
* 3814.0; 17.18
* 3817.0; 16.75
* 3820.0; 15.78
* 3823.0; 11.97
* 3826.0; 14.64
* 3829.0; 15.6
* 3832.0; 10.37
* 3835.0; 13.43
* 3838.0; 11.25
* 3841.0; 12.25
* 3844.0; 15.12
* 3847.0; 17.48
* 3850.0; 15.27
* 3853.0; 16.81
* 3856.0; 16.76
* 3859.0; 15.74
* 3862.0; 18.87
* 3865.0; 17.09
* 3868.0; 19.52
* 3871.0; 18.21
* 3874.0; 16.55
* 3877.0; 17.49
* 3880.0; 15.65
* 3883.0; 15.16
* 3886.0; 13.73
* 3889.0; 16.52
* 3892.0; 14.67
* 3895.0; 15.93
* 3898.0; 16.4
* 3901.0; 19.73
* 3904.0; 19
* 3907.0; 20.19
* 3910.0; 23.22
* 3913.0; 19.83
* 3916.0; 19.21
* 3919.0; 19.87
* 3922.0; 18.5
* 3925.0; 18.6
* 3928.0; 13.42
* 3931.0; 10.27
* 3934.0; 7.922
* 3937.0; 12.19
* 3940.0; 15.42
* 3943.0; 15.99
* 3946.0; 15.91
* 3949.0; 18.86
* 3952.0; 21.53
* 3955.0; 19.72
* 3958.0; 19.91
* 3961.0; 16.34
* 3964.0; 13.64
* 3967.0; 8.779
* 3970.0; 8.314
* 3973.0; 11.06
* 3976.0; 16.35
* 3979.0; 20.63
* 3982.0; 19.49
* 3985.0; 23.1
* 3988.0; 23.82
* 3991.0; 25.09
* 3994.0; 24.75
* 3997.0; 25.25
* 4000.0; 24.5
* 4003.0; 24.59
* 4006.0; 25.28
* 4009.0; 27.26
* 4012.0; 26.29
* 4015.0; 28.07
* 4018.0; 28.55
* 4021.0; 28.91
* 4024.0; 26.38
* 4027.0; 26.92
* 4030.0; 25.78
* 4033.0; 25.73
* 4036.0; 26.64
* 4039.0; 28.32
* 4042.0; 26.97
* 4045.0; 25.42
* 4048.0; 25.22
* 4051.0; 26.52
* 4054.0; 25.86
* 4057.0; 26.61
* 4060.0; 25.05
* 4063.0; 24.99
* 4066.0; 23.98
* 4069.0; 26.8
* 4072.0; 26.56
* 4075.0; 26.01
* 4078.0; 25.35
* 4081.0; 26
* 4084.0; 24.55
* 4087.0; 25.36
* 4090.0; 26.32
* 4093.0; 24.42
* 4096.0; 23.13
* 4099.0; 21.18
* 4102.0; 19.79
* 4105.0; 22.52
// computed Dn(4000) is 1.7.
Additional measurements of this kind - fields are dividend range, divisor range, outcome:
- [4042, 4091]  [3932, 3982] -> 1.78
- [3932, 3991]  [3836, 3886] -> 1.08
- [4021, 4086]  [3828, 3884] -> 1.83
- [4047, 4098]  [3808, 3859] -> 1.90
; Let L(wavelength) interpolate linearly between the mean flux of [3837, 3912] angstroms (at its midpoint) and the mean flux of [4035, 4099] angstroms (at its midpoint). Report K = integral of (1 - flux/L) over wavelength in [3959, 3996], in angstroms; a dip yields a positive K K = 6.6 angstroms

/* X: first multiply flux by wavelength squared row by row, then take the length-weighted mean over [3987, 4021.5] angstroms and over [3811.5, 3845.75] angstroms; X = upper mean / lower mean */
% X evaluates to 2.00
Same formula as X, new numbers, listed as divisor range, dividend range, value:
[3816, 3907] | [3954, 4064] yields 1.58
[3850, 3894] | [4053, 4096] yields 1.70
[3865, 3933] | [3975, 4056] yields 1.56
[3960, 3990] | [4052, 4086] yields 1.65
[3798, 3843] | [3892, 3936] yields 1.21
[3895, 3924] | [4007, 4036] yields 1.48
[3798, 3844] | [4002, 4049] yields 1.99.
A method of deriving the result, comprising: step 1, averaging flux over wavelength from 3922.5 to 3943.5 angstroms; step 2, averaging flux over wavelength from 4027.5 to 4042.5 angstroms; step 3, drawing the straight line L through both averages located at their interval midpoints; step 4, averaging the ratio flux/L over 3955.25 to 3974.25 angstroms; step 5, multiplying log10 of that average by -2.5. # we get 0.28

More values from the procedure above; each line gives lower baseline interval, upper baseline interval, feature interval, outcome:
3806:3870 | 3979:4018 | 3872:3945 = 0.186 mag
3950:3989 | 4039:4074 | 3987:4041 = -0.215 mag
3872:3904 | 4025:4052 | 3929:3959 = 0.277 mag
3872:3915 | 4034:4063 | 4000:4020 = -0.108 mag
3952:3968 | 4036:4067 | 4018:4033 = -0.164 mag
